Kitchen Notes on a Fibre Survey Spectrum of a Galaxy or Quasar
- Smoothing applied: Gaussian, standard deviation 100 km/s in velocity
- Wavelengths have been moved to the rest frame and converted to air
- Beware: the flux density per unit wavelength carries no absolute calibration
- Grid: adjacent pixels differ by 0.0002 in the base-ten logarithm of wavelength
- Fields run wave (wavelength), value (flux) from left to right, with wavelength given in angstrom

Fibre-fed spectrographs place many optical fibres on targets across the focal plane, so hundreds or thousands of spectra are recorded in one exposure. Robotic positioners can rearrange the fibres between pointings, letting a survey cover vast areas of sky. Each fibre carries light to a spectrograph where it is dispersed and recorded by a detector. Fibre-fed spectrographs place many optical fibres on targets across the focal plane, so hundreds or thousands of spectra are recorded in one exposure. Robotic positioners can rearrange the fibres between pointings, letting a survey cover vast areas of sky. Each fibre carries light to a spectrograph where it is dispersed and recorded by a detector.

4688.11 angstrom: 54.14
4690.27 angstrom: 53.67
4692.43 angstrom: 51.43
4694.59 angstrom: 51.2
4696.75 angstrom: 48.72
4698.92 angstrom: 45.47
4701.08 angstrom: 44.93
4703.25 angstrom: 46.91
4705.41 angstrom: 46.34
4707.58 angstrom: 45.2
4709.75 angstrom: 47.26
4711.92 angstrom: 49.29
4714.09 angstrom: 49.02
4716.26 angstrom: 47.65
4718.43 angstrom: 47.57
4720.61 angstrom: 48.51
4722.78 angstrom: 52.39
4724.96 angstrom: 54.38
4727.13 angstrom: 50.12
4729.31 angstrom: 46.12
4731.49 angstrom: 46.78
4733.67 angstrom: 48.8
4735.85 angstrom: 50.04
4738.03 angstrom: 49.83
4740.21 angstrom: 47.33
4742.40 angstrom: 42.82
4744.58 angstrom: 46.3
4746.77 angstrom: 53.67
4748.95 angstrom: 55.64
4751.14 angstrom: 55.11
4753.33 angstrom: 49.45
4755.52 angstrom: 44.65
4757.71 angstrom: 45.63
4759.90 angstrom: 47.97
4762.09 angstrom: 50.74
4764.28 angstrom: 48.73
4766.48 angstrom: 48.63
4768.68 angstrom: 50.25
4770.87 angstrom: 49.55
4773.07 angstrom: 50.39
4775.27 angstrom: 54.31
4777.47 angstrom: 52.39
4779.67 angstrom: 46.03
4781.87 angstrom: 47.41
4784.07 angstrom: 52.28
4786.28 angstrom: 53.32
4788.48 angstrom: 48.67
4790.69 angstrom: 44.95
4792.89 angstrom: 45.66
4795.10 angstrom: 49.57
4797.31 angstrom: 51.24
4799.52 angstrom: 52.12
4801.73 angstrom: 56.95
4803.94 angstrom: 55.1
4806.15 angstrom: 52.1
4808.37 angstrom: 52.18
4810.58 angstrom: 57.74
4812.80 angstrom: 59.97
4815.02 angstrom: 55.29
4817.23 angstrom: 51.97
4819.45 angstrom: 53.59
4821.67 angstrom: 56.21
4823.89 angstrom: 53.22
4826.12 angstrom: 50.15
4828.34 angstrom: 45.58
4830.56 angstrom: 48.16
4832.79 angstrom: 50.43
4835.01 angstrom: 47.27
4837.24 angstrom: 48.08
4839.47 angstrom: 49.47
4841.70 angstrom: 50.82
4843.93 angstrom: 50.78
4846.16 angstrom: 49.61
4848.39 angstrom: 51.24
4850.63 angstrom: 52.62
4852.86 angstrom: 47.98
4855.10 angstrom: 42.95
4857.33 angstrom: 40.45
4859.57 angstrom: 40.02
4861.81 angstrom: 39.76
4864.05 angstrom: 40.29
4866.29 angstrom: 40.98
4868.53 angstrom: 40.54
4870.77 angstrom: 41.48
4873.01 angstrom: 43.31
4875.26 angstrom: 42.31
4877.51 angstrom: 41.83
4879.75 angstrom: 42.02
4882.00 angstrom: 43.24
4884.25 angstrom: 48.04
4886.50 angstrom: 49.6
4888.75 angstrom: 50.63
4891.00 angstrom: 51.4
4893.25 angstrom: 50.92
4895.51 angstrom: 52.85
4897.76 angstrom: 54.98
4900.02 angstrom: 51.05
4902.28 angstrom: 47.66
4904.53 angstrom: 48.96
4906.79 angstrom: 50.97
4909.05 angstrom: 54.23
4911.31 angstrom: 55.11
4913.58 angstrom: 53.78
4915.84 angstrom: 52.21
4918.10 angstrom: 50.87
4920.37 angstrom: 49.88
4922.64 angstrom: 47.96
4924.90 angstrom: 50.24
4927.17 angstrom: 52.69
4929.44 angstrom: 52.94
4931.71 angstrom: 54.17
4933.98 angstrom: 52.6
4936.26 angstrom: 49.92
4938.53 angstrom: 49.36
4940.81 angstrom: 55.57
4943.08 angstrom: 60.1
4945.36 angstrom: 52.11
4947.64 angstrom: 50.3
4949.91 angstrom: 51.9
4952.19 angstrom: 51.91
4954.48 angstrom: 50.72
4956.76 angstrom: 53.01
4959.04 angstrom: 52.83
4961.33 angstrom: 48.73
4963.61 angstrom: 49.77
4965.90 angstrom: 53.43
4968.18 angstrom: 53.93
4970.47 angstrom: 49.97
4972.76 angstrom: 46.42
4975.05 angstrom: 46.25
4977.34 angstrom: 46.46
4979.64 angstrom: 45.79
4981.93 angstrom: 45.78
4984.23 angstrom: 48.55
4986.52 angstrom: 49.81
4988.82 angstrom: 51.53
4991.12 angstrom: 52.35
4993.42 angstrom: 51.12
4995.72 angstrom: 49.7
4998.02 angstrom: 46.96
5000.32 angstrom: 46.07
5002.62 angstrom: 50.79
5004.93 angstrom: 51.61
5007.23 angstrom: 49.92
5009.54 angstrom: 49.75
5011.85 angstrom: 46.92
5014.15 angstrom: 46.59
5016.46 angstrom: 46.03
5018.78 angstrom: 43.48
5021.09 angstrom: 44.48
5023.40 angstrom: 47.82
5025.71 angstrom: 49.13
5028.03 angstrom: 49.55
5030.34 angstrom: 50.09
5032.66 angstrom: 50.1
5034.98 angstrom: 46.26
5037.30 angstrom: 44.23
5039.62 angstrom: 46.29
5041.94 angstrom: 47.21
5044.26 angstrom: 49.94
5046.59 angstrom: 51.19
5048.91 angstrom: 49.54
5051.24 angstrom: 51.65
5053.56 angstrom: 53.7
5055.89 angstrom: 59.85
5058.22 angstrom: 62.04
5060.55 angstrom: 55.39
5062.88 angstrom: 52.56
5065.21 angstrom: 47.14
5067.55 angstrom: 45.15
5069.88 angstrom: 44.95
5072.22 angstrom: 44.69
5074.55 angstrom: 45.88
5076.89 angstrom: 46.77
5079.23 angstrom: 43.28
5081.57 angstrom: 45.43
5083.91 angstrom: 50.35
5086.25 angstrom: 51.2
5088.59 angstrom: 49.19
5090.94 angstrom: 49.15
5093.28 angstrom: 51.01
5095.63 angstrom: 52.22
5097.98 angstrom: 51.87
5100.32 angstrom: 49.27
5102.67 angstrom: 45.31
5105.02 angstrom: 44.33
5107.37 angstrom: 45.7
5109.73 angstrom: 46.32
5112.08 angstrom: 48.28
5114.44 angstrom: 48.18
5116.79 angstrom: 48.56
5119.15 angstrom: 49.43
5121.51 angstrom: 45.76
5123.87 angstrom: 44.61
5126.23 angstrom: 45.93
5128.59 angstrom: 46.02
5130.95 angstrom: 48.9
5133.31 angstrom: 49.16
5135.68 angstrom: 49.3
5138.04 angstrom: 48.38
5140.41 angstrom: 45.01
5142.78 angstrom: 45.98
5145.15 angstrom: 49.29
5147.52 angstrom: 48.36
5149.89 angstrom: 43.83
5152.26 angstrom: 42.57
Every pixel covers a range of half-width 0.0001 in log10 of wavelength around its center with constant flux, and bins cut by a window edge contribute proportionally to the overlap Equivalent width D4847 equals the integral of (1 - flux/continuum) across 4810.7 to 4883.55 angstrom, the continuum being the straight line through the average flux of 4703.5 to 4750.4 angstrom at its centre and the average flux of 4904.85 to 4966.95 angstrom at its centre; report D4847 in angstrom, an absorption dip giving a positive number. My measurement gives 4.7 angstrom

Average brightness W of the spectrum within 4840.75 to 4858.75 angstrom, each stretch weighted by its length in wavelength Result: 48.1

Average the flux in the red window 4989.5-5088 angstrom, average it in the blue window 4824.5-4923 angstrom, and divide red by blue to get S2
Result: 1.0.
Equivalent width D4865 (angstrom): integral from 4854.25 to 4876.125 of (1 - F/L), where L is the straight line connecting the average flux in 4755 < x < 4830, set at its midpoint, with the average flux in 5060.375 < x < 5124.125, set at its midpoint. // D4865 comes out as 4.0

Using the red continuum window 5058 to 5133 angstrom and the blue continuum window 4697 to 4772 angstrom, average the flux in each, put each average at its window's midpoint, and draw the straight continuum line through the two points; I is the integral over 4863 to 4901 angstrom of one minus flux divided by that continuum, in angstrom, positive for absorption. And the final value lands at 1.7 angstrom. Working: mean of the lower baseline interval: 48.6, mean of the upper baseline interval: 48.1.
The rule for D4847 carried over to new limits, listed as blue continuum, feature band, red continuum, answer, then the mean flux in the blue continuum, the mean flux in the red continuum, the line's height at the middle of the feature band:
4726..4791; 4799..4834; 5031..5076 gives -2.6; 49.3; 49.9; 49.4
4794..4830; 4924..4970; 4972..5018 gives -2.4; 53.2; 48.4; 49.7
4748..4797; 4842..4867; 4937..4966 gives 2.7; 49.6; 52.2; 50.8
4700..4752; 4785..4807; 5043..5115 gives -0.9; 48.8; 49.4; 48.9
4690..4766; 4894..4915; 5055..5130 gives -1.5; 48.8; 48.6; 48.7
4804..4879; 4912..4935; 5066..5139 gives -1.8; 48.2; 47.6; 48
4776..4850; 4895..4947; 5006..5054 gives -2.5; 51.2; 48.2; 49.7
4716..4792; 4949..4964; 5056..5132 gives -0.8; 49.4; 48.4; 48.8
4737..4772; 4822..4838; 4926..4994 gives 0.1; 49.1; 51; 49.8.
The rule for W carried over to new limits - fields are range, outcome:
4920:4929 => 50.4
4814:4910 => 48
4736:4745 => 47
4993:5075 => 49.1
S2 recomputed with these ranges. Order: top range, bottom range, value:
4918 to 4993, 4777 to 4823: 0.97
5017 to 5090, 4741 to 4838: 0.97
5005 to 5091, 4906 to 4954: 0.93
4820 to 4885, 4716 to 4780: 0.93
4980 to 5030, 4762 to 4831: 0.94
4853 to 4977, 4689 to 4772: 1.00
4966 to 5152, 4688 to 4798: 0.99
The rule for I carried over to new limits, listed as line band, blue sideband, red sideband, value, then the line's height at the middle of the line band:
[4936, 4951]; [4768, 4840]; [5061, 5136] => -1.0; 49.6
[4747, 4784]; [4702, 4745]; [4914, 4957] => -0.8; 48.9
